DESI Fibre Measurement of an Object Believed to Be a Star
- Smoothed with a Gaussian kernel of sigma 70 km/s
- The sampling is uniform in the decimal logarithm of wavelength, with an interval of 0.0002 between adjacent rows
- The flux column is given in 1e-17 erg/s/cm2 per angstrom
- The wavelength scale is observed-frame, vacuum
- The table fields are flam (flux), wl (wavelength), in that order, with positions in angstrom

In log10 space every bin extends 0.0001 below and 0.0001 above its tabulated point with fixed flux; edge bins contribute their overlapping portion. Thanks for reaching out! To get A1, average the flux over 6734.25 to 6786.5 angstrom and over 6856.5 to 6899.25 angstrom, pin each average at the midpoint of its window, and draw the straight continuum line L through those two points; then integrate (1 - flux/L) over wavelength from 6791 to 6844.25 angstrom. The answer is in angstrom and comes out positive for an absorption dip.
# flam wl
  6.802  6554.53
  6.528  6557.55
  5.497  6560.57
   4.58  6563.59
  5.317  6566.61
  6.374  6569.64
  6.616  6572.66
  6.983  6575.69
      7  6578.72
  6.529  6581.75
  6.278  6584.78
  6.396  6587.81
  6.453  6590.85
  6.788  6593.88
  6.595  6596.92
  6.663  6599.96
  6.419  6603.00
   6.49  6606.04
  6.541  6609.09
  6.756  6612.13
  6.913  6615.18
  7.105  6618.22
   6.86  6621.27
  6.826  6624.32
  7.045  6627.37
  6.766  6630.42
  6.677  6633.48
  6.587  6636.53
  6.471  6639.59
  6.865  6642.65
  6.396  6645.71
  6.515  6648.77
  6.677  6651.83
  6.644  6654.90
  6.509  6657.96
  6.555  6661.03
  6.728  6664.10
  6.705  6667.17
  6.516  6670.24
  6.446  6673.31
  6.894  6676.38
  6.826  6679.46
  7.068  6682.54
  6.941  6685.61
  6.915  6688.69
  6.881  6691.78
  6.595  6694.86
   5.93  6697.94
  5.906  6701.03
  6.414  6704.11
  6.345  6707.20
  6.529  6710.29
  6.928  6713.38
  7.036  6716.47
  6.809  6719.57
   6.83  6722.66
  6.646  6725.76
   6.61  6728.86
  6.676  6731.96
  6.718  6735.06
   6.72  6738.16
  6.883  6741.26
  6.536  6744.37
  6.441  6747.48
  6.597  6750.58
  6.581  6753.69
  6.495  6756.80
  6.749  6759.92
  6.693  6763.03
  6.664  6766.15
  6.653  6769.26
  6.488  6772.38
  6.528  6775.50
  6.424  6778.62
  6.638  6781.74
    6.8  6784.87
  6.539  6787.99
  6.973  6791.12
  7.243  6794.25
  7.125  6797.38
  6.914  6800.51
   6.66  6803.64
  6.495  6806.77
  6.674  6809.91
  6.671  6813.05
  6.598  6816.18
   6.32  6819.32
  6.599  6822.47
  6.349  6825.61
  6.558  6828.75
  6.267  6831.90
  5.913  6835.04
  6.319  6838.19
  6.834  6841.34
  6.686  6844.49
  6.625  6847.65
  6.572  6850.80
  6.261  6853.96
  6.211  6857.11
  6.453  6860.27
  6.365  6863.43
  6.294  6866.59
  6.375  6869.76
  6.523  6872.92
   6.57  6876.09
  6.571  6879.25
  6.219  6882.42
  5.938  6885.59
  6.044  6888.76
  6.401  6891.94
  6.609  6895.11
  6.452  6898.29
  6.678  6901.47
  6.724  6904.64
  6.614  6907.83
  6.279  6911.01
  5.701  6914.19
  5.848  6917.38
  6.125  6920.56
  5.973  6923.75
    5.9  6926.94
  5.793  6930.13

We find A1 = -0.9 angstrom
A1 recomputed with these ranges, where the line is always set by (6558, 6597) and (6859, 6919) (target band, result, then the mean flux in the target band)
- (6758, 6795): -2.16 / 6.68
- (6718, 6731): -0.87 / 6.72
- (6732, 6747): -0.92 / 6.69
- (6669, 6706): -1.87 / 6.61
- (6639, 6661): -1.07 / 6.58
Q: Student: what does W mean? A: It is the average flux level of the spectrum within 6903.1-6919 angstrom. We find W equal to 6.23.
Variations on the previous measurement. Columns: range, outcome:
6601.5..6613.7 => 6.55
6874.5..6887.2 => 6.33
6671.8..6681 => 6.72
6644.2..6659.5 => 6.55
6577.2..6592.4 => 6.53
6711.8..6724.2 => 6.9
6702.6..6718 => 6.65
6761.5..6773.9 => 6.62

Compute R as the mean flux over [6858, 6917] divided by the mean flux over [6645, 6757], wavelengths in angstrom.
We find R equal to 0.96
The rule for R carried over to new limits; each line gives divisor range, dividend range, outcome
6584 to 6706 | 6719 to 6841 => 1.00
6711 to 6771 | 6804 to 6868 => 0.96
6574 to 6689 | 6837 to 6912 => 0.96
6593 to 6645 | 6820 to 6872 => 0.95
